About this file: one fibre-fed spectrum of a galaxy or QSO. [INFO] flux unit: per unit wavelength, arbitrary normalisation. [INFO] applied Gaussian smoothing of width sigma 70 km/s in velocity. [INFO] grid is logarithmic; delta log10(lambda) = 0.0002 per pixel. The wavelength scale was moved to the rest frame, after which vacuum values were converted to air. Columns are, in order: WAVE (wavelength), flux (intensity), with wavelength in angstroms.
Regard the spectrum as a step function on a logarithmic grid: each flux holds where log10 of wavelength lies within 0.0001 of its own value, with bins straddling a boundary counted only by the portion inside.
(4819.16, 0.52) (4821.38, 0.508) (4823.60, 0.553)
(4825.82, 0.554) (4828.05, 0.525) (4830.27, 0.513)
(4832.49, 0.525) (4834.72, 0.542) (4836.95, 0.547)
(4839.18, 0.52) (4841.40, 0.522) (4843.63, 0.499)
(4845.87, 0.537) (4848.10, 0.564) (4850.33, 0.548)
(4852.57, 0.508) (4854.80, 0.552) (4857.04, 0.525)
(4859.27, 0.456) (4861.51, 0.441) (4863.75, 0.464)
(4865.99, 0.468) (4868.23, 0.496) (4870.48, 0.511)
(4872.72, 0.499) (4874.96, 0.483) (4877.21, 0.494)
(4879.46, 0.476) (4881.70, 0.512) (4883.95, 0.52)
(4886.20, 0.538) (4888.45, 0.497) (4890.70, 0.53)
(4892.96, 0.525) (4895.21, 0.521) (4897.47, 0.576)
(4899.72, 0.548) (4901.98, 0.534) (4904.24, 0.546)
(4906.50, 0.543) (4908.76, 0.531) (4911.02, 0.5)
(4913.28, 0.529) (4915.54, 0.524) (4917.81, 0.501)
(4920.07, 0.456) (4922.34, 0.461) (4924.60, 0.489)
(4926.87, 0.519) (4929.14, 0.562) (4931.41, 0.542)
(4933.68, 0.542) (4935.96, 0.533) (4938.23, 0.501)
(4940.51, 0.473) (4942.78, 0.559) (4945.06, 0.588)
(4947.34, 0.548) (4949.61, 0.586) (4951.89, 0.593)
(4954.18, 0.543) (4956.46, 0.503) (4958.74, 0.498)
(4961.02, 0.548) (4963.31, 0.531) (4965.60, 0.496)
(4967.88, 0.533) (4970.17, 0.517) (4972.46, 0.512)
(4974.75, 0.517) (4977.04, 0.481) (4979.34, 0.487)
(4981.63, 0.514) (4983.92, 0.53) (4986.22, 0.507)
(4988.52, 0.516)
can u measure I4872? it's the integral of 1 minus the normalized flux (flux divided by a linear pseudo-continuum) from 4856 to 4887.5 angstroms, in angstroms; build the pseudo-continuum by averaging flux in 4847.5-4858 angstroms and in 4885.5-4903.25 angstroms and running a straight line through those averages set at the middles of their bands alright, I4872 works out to 2.6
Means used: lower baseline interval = 0.538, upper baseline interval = 0.533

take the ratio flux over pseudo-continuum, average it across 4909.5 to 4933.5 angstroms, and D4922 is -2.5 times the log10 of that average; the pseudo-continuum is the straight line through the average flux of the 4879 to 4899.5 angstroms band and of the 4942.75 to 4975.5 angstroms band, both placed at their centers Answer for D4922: 0.04 mag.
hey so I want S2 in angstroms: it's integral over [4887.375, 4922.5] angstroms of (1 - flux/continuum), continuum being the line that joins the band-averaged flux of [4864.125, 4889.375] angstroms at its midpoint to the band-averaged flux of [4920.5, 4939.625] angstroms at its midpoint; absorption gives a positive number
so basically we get -1.0 angstroms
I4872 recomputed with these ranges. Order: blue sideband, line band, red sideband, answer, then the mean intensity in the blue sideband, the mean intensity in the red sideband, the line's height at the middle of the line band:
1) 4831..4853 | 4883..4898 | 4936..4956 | 0.3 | 0.532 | 0.546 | 0.538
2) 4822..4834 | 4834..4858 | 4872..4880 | -0.8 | 0.533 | 0.488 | 0.516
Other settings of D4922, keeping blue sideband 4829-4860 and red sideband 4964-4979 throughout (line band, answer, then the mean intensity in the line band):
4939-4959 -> -0.07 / 0.545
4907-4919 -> 0.00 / 0.518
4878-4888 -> 0.02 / 0.51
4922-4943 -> -0.01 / 0.519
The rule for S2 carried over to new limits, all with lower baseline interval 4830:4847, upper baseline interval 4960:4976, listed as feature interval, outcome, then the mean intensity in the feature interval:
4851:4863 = 0.6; 0.497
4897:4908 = -0.5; 0.547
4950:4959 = -0.3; 0.542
